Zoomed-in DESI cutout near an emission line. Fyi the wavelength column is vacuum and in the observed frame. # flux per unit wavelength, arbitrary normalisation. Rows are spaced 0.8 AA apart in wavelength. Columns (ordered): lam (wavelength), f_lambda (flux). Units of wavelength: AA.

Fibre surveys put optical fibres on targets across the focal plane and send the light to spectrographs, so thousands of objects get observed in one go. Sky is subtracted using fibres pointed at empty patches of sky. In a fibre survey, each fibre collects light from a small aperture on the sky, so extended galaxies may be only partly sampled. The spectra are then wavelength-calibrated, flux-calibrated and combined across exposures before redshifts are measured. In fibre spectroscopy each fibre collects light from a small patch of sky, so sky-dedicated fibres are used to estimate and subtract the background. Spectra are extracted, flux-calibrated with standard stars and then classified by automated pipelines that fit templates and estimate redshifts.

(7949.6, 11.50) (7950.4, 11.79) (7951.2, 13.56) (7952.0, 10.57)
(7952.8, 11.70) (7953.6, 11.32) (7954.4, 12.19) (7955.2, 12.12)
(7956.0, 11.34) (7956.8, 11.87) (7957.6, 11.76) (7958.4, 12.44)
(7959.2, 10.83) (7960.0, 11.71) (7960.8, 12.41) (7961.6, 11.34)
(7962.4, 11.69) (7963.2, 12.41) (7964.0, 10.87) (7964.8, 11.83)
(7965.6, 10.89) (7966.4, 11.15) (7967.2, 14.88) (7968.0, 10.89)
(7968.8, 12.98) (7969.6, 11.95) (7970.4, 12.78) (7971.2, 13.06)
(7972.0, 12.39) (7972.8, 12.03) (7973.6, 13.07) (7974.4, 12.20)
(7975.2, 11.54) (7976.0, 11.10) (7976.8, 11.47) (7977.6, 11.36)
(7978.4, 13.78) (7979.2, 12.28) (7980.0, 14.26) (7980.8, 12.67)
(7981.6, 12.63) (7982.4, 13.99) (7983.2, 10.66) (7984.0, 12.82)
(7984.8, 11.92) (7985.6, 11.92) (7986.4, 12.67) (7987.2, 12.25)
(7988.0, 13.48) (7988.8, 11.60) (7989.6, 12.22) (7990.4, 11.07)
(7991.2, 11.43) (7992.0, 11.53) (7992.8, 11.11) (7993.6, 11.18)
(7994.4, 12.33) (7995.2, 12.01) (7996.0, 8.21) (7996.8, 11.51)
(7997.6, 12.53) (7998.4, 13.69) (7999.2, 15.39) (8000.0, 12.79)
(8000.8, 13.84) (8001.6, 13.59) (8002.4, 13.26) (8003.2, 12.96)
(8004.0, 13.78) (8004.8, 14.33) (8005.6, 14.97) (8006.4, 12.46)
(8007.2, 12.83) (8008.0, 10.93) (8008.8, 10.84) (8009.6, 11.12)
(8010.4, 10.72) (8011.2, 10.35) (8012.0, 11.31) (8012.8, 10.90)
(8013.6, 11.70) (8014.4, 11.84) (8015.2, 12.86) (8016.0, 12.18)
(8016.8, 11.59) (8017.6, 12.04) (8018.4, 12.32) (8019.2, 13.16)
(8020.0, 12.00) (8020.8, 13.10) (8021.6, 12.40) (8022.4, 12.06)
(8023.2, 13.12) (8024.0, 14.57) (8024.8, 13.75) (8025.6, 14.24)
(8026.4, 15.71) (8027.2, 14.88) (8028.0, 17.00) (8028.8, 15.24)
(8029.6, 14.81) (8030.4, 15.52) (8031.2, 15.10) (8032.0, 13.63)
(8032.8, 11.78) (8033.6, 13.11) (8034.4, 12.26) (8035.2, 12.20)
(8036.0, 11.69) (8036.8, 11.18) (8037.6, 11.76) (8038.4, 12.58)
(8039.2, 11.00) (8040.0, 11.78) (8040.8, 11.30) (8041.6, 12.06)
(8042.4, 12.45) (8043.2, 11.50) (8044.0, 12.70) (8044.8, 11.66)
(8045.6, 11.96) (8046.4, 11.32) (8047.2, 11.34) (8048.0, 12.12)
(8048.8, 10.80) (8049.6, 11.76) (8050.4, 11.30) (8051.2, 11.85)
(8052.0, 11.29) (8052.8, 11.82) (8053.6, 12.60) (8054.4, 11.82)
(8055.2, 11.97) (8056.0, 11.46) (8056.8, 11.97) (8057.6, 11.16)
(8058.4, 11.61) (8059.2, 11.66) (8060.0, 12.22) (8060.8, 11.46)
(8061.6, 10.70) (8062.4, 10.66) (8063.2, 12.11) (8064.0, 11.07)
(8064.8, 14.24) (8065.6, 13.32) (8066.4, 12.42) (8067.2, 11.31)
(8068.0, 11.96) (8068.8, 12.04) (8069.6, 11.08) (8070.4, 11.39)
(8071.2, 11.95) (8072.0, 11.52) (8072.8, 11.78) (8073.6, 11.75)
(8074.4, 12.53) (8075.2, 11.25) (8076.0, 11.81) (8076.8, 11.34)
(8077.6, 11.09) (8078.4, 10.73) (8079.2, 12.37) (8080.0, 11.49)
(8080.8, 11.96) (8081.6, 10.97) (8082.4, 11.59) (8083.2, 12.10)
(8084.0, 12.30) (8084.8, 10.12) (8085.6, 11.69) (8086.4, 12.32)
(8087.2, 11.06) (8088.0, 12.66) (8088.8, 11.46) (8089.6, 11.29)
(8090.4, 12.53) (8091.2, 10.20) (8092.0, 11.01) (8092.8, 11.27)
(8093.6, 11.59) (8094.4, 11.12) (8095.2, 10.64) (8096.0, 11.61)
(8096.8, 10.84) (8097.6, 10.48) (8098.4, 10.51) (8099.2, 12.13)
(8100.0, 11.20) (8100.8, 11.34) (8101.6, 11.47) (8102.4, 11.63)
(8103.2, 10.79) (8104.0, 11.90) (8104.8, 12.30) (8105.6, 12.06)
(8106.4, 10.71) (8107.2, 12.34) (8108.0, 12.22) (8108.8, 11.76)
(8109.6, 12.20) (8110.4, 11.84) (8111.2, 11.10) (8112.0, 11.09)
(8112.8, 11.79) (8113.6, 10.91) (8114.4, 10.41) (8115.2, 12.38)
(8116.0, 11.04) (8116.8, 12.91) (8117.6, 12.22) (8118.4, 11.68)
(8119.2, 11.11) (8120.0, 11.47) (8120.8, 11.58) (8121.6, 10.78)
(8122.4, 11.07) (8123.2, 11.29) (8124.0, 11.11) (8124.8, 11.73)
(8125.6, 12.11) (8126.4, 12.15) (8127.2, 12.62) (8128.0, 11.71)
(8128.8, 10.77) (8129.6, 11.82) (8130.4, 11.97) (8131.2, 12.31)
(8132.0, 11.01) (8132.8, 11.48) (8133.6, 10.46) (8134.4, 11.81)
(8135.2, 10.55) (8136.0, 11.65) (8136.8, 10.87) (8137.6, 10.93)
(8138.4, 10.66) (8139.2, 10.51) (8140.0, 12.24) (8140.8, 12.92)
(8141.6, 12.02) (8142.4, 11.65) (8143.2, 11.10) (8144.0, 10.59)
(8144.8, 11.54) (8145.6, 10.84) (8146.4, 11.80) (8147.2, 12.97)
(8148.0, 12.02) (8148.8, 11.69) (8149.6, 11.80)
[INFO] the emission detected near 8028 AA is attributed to [N II]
